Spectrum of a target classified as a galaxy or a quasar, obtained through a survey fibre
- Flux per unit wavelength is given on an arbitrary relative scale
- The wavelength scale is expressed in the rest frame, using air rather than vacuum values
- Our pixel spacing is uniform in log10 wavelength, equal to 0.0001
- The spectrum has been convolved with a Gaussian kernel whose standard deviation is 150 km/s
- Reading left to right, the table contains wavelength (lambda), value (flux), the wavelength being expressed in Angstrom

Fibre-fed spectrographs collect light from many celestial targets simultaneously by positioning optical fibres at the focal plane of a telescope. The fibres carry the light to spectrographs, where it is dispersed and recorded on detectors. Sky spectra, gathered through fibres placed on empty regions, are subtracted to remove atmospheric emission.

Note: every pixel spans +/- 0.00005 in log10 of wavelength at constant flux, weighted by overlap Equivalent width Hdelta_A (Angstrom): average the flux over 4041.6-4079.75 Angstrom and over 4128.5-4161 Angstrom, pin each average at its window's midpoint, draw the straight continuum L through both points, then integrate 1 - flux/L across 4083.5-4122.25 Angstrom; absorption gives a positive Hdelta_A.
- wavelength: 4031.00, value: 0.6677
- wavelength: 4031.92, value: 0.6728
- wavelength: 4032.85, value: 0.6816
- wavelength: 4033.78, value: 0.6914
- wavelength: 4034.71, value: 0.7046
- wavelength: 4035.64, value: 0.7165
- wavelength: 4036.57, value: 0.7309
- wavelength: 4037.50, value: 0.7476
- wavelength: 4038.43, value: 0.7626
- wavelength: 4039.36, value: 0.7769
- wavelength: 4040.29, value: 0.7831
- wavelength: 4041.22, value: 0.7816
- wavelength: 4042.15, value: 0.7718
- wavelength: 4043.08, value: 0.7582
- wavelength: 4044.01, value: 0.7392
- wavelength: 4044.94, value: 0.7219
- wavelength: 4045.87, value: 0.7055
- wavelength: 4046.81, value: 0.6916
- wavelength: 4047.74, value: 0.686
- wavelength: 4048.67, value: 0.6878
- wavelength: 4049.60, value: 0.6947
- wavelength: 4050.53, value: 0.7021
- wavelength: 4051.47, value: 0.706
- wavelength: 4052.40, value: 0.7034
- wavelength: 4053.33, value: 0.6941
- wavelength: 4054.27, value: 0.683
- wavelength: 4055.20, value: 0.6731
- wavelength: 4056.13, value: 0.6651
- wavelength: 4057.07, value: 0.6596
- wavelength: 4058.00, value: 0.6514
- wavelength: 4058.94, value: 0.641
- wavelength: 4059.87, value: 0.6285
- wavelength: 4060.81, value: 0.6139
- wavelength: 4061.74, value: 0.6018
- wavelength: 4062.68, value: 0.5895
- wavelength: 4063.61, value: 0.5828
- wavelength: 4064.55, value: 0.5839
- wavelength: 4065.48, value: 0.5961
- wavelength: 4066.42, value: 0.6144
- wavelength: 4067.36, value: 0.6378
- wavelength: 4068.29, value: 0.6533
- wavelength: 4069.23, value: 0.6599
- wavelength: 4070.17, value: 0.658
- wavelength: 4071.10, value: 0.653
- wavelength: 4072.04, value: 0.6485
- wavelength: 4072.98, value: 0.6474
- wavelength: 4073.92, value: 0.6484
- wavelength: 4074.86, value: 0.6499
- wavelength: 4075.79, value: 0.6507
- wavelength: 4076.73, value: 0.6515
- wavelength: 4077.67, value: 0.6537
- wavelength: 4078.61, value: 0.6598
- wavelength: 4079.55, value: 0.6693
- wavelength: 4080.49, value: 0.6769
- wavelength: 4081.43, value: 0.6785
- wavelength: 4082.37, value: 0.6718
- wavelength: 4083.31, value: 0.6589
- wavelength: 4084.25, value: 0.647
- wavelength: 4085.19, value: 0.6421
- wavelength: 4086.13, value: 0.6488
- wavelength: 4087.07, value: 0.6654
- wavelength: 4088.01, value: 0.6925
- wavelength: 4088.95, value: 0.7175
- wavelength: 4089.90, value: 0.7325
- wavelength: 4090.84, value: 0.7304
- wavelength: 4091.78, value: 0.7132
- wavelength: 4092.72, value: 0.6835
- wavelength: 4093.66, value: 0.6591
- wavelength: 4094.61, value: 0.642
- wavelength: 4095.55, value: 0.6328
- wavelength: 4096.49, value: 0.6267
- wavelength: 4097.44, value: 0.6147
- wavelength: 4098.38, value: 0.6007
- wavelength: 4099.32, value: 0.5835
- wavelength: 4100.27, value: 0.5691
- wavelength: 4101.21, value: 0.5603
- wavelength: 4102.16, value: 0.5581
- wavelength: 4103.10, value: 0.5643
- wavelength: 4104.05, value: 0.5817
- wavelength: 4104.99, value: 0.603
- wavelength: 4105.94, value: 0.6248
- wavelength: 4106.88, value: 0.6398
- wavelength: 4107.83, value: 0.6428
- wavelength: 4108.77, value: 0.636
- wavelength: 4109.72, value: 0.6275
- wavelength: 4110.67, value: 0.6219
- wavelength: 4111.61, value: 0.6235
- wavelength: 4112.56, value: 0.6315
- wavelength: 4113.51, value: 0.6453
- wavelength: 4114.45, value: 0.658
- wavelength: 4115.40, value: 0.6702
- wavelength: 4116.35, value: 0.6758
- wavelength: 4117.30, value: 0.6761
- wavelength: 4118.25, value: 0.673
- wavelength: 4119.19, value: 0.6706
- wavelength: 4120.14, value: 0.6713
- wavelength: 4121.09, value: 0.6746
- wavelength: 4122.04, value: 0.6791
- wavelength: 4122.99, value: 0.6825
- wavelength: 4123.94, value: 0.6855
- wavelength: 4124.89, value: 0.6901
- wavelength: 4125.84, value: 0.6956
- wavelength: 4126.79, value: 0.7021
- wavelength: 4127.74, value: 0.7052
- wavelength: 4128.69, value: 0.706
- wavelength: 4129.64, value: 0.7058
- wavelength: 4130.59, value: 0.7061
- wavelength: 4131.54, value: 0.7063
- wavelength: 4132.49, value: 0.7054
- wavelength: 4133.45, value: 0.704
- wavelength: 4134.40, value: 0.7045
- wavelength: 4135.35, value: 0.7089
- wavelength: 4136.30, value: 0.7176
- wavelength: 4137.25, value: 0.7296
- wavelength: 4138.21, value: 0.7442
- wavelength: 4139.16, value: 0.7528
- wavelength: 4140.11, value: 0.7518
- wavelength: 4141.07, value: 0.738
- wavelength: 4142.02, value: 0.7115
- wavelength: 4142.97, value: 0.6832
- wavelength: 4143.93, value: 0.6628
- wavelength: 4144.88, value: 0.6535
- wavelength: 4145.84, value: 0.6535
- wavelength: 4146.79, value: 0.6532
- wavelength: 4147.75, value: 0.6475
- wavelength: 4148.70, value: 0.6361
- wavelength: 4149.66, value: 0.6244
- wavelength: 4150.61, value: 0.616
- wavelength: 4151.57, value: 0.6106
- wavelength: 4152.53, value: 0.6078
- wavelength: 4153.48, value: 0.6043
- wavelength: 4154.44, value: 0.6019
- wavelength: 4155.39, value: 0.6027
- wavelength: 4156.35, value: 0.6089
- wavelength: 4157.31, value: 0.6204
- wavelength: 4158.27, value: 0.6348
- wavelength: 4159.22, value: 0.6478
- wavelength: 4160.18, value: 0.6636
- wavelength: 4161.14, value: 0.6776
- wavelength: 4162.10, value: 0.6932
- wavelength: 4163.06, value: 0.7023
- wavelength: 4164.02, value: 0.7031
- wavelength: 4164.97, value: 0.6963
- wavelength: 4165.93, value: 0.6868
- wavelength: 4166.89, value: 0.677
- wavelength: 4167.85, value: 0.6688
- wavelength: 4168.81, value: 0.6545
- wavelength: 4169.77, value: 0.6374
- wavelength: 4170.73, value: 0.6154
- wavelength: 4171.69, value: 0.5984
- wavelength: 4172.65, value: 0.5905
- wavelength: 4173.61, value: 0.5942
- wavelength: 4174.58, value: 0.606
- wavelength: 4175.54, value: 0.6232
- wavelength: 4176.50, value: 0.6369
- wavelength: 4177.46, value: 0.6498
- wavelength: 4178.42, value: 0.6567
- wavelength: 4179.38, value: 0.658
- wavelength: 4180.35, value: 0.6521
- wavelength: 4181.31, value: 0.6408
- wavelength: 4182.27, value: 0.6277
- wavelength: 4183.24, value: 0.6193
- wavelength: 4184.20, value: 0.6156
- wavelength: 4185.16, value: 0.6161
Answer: 1.34 Angstrom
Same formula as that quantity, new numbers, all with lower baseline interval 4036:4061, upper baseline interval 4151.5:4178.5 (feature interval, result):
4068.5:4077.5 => 0.5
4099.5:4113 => 1.4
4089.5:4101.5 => 0.7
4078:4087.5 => 0.4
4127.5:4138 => -0.8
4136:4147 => -0.9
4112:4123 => 0.0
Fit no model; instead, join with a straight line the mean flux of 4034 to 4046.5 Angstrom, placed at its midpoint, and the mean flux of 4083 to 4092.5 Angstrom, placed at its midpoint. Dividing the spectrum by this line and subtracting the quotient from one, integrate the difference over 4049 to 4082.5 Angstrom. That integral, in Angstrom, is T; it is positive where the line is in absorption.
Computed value 2.9 Angstrom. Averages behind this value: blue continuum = 0.744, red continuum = 0.685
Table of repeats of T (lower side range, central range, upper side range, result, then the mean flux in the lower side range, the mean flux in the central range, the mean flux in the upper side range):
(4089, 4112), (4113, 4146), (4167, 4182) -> -3.33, 0.63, 0.695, 0.633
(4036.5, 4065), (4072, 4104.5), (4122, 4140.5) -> 2.45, 0.69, 0.646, 0.71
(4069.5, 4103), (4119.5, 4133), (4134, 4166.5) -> -0.64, 0.65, 0.693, 0.669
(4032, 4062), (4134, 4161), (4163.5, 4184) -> -0.38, 0.702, 0.664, 0.642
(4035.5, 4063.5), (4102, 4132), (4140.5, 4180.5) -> 0.35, 0.697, 0.659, 0.647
